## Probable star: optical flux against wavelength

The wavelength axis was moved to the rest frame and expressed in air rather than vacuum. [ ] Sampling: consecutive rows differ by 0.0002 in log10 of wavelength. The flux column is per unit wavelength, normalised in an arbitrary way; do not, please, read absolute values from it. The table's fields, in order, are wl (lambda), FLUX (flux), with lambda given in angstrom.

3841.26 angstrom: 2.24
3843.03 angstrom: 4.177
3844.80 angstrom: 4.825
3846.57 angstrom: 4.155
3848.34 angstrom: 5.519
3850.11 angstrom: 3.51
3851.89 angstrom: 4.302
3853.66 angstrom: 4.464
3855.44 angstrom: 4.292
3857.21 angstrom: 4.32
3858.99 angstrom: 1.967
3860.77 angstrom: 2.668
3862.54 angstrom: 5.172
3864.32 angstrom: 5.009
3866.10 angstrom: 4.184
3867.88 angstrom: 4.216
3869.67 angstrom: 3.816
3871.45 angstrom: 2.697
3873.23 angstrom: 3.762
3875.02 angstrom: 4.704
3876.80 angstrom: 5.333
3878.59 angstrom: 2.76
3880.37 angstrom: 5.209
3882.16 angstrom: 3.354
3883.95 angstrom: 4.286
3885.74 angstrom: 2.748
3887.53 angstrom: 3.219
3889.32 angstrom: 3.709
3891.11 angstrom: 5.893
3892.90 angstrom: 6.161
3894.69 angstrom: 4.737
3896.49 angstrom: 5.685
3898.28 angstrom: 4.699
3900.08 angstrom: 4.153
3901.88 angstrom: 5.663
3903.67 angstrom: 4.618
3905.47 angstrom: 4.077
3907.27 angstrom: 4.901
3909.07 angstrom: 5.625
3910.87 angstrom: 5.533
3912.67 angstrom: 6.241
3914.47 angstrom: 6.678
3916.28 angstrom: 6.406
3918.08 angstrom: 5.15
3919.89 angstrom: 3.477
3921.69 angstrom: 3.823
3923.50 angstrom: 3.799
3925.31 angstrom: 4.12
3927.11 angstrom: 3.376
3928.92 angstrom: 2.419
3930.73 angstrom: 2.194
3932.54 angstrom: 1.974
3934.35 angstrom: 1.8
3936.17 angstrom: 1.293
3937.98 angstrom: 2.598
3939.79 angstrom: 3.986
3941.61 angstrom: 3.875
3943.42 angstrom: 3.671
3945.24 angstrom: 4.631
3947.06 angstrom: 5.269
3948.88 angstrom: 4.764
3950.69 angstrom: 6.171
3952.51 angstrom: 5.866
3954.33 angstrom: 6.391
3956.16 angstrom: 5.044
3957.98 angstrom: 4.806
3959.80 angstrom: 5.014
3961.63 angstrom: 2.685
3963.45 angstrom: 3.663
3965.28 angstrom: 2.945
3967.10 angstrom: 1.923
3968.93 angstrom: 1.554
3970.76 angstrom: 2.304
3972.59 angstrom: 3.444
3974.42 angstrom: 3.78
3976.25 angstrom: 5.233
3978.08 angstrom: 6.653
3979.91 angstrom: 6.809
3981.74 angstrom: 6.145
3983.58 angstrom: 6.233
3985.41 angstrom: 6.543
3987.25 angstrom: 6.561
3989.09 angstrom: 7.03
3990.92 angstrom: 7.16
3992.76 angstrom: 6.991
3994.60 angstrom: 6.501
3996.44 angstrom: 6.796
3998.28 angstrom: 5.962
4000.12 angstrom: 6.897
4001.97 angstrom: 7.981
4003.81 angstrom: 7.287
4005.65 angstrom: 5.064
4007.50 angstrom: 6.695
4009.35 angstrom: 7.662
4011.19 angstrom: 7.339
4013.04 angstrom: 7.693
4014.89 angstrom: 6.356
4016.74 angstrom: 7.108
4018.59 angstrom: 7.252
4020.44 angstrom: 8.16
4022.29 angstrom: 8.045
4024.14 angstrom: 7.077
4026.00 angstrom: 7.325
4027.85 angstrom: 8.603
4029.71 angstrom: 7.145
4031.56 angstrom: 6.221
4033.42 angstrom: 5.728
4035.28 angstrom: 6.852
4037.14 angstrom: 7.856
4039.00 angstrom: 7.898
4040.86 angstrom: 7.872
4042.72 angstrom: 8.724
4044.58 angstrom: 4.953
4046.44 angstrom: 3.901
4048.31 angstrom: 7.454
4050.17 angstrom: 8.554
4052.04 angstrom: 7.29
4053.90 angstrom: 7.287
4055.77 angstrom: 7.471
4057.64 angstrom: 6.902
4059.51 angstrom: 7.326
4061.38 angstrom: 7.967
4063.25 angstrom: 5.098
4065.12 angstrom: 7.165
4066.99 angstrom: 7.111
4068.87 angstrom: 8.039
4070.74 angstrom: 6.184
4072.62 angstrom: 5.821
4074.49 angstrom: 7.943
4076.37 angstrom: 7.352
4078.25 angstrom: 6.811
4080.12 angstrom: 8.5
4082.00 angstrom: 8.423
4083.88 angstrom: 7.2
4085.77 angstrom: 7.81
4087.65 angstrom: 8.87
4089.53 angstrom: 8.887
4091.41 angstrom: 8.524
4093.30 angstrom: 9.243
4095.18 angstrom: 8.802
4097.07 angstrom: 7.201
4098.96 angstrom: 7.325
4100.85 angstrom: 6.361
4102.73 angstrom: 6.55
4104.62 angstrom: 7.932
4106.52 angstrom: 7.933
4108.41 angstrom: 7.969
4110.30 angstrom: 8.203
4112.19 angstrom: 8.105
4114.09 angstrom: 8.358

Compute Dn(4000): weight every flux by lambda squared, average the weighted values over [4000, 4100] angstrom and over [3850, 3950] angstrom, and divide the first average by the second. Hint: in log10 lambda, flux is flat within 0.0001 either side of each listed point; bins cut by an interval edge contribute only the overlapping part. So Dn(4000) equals 1.9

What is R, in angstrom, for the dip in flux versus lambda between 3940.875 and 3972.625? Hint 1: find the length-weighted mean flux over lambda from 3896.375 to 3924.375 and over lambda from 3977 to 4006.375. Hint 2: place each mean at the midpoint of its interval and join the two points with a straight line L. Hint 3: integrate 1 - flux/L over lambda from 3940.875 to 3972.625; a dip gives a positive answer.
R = 9.6 angstrom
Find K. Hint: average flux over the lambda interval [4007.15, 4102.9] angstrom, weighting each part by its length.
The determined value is 7.36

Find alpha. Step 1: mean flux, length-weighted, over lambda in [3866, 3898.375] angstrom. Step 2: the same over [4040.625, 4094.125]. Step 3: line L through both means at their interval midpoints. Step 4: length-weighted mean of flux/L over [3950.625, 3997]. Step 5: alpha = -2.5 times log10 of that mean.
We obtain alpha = 0.14 mag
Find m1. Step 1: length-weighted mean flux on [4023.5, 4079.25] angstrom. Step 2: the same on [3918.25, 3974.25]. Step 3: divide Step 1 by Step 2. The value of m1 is 1.94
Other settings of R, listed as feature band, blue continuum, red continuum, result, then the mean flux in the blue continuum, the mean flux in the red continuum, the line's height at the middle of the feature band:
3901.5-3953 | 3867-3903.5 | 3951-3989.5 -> 3.5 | 4.35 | 4.78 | 4.56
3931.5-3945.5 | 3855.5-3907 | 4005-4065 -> 6.4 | 4.25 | 7.1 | 5.31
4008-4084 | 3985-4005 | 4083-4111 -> 1.8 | 6.87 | 7.92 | 7.39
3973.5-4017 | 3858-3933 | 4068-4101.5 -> -3.3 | 4.31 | 7.75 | 6.12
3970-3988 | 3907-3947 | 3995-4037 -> 1.4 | 3.99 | 7.06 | 5.79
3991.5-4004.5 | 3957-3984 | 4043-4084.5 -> -4.9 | 4.18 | 7.06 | 5.03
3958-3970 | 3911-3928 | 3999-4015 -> 5.7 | 4.82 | 7.01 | 5.94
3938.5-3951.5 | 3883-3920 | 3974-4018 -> 2.7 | 4.97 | 6.64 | 5.74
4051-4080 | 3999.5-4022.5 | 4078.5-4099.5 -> 3.0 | 7.17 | 8.22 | 7.91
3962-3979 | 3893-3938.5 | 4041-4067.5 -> 6.0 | 4.25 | 6.97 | 5.32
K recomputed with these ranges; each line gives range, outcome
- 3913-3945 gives 3.63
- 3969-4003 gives 5.95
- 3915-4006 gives 4.73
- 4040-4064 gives 7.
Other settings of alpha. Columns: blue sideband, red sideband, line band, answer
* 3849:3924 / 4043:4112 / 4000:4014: -0.12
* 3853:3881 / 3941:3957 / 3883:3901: -0.04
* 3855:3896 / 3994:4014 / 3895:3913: -0.07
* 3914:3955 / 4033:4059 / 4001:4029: -0.17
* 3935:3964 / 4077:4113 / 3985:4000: -0.24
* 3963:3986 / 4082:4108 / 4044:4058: -0.02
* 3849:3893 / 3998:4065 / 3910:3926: -0.03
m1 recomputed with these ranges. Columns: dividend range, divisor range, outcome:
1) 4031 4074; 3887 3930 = 1.46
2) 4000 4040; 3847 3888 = 1.81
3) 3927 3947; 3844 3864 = 0.72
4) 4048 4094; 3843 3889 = 1.88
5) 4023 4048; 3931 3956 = 1.74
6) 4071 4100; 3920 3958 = 2.03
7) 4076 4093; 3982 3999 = 1.22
